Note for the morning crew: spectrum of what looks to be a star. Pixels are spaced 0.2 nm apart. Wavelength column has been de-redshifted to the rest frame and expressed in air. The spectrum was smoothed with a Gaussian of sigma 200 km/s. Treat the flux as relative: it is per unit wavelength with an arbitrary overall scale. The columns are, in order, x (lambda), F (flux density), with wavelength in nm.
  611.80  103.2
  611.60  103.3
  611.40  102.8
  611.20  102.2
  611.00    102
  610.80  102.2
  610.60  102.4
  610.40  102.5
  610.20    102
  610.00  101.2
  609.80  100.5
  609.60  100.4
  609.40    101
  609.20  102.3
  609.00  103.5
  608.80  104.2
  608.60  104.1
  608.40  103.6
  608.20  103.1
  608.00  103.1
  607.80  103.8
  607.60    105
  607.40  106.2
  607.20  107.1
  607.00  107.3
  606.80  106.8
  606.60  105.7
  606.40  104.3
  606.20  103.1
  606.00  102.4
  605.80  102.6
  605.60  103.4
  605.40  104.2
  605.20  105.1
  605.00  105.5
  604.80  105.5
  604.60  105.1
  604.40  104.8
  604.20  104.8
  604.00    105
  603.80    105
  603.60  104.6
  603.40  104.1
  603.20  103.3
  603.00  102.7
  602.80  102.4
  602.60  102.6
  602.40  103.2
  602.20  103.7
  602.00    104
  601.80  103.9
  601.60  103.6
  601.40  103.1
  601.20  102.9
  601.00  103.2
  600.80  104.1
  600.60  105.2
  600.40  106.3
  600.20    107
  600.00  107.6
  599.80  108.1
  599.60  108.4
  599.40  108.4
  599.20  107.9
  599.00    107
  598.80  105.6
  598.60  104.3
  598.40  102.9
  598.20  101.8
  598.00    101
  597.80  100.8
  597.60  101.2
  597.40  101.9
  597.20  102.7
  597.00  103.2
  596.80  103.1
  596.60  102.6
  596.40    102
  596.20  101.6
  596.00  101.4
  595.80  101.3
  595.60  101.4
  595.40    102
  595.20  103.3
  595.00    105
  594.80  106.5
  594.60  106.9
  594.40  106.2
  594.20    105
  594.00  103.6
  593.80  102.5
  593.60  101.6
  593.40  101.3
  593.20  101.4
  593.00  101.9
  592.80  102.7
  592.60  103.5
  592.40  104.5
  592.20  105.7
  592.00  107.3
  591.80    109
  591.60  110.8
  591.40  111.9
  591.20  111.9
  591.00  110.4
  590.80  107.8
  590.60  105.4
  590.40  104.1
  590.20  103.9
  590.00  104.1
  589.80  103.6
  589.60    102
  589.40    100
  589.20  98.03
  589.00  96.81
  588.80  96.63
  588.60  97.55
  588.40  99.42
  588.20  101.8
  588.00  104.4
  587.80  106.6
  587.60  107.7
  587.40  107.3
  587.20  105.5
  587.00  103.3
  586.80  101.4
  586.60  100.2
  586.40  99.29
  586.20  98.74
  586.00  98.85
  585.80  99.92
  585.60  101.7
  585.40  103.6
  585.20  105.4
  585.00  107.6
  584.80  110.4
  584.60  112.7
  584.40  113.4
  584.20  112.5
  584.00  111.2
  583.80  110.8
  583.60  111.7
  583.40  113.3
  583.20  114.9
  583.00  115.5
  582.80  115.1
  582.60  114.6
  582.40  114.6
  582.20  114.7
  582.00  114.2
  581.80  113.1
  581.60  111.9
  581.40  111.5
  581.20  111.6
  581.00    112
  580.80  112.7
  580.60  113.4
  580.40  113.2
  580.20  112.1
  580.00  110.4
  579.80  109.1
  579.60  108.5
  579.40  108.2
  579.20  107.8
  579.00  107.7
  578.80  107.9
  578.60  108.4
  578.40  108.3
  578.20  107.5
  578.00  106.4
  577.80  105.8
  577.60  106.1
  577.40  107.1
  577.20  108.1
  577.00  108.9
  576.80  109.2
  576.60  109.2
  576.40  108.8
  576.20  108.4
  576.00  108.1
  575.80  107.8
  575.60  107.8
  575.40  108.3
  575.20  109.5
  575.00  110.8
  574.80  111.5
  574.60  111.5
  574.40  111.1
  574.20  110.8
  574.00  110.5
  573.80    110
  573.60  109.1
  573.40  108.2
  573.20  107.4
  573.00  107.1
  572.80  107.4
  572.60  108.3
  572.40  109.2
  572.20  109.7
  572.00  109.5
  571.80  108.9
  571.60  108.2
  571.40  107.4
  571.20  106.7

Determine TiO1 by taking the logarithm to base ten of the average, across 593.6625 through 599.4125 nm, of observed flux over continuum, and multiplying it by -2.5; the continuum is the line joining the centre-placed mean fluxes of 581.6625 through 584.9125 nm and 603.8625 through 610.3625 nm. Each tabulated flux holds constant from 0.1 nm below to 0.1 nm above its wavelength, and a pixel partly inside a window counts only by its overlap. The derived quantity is 0.05 mag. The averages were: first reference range 113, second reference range 104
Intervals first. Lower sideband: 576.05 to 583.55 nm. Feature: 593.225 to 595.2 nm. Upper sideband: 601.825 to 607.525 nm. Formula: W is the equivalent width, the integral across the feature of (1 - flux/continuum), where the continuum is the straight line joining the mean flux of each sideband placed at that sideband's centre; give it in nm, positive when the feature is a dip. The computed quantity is 0.053 nm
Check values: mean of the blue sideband 111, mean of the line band 104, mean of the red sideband 104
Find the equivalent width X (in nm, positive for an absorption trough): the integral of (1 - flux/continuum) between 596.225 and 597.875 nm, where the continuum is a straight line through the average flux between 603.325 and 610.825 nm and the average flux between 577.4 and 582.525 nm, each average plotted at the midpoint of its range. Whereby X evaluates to 0.063 nm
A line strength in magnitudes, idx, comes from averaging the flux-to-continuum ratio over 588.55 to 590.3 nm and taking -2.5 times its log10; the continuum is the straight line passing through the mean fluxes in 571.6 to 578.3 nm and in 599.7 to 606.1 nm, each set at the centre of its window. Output 0.06 mag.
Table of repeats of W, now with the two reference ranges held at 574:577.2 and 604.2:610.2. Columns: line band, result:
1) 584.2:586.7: 0.07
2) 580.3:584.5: -0.19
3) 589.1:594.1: 0.09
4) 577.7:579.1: 0.02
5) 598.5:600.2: -0.03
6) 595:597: 0.07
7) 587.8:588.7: 0.05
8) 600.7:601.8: 0.02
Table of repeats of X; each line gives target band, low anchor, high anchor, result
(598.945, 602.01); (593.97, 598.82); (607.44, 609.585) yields -0.08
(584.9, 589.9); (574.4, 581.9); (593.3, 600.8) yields 0.23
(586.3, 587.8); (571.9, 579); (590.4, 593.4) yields 0.05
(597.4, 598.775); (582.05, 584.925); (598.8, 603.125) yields 0.05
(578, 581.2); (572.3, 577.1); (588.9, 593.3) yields -0.06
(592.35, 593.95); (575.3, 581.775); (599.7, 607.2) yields 0.06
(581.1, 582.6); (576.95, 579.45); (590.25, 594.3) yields -0.09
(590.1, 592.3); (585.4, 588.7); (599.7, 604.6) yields -0.11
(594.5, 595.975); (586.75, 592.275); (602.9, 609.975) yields 0.01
